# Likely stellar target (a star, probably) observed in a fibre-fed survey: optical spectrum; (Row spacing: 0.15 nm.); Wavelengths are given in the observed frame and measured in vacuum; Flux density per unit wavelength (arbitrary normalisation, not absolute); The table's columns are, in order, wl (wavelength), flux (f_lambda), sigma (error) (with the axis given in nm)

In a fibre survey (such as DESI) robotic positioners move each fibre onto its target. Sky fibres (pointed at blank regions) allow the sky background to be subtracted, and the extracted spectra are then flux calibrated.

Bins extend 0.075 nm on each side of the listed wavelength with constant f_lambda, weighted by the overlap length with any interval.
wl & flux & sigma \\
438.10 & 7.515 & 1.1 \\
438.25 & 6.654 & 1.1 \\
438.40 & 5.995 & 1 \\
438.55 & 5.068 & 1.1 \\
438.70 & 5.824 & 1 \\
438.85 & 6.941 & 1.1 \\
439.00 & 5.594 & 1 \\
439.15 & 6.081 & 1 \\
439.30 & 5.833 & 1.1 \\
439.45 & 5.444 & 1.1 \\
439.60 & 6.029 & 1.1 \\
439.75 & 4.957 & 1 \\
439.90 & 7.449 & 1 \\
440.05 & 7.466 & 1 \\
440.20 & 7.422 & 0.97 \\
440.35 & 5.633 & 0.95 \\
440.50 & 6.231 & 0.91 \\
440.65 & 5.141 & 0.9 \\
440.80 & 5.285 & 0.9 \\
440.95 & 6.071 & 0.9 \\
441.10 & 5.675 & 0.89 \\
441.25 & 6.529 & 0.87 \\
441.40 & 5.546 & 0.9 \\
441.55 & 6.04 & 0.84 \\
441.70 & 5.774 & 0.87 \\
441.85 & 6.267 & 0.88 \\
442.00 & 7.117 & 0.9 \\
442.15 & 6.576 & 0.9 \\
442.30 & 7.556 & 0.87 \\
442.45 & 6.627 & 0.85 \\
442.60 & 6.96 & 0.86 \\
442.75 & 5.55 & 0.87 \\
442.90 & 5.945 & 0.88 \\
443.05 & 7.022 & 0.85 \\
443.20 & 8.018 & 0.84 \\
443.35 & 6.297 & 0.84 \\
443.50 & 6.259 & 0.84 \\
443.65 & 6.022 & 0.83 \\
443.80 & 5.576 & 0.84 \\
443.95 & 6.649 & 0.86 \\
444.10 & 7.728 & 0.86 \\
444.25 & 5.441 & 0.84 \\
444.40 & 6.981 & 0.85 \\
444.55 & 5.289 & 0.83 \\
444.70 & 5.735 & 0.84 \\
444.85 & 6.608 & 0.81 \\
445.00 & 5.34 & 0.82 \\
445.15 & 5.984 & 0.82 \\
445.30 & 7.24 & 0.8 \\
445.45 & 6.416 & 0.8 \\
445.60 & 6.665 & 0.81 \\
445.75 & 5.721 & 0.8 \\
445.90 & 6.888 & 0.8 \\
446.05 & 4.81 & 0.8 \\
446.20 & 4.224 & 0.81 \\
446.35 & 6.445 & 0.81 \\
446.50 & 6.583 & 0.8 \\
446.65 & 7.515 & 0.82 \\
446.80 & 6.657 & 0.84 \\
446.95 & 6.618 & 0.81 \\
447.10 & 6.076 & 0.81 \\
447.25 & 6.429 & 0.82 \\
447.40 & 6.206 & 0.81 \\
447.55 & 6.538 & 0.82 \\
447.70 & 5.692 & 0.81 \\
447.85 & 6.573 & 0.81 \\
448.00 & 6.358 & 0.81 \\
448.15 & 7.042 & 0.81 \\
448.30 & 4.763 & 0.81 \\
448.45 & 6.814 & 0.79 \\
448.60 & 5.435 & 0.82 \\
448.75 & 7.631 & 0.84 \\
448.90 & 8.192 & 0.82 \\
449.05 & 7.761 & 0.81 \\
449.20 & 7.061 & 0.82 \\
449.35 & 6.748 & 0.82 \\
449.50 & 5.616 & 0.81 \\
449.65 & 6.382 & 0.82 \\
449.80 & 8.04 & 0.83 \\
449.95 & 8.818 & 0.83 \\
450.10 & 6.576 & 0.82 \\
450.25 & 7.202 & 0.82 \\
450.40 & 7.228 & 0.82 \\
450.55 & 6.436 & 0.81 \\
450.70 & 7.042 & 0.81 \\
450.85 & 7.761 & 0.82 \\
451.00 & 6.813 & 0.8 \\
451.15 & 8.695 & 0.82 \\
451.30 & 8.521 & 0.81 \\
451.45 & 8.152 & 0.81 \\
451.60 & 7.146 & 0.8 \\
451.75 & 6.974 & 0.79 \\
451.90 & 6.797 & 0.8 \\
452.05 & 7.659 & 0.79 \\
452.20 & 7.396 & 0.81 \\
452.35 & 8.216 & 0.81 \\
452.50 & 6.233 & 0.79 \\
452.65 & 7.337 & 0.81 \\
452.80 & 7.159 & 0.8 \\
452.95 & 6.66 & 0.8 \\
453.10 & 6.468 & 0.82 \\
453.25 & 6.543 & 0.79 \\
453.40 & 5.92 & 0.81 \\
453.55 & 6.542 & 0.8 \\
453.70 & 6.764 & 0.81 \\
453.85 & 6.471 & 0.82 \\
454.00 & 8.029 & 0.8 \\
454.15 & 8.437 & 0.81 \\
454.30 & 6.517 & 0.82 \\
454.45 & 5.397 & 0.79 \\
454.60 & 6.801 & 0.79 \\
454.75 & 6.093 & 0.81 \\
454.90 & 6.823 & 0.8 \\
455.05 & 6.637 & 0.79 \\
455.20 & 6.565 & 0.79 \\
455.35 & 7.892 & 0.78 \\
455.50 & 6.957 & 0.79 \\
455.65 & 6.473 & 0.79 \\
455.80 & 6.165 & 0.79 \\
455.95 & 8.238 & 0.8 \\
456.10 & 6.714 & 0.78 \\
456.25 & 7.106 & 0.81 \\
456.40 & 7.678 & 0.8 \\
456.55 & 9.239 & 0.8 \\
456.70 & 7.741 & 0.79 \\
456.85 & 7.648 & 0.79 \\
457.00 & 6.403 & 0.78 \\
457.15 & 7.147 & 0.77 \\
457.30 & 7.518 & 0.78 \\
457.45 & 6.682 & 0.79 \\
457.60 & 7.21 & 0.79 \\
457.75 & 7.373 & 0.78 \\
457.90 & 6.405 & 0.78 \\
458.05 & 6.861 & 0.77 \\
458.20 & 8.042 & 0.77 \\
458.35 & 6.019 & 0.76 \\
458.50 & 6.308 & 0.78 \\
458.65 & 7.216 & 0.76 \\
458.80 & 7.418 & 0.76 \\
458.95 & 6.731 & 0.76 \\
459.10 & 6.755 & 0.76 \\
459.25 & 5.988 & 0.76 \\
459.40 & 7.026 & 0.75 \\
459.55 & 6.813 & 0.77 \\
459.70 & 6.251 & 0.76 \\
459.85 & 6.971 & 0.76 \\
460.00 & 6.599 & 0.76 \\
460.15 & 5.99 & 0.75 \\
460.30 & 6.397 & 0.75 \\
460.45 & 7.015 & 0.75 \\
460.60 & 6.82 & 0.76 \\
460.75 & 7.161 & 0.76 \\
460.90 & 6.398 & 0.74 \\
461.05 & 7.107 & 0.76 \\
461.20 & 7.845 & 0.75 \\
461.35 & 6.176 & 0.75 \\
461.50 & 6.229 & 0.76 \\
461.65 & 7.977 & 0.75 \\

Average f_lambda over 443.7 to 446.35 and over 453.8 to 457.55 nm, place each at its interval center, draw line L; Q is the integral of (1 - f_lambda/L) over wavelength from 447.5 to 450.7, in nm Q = -0.17 nm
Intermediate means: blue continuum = 6.09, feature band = 6.81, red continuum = 7.1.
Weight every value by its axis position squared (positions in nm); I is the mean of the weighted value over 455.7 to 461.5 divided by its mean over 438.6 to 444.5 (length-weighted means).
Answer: 1.19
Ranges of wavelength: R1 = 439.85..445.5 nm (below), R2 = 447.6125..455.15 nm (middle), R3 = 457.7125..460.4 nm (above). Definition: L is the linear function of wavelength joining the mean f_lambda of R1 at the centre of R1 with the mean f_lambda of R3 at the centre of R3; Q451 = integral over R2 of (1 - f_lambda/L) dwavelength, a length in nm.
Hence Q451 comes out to -0.480 nm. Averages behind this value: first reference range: 6.35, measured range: 6.97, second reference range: 6.72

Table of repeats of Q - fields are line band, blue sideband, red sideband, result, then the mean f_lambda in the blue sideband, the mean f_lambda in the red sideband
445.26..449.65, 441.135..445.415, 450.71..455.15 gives 0.160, 6.38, 7.06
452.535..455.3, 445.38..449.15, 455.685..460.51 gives 0.011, 6.41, 6.99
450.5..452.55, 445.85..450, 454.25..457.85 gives -0.204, 6.55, 7.04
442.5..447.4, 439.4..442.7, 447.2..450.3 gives 0.156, 6.26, 6.76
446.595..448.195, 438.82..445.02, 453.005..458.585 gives 0.010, 6.26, 6.97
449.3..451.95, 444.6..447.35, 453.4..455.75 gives -0.308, 6.21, 6.79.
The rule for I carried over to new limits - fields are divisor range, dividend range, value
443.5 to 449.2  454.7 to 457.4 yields 1.18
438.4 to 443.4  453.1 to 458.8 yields 1.20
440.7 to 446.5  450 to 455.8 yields 1.18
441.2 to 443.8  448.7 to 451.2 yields 1.17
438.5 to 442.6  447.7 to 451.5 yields 1.19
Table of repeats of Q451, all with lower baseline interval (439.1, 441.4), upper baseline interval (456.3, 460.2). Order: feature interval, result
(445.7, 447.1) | 0.049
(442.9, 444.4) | -0.073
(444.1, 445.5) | 0.024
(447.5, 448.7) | 0.056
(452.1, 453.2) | -0.058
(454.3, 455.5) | 0.038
